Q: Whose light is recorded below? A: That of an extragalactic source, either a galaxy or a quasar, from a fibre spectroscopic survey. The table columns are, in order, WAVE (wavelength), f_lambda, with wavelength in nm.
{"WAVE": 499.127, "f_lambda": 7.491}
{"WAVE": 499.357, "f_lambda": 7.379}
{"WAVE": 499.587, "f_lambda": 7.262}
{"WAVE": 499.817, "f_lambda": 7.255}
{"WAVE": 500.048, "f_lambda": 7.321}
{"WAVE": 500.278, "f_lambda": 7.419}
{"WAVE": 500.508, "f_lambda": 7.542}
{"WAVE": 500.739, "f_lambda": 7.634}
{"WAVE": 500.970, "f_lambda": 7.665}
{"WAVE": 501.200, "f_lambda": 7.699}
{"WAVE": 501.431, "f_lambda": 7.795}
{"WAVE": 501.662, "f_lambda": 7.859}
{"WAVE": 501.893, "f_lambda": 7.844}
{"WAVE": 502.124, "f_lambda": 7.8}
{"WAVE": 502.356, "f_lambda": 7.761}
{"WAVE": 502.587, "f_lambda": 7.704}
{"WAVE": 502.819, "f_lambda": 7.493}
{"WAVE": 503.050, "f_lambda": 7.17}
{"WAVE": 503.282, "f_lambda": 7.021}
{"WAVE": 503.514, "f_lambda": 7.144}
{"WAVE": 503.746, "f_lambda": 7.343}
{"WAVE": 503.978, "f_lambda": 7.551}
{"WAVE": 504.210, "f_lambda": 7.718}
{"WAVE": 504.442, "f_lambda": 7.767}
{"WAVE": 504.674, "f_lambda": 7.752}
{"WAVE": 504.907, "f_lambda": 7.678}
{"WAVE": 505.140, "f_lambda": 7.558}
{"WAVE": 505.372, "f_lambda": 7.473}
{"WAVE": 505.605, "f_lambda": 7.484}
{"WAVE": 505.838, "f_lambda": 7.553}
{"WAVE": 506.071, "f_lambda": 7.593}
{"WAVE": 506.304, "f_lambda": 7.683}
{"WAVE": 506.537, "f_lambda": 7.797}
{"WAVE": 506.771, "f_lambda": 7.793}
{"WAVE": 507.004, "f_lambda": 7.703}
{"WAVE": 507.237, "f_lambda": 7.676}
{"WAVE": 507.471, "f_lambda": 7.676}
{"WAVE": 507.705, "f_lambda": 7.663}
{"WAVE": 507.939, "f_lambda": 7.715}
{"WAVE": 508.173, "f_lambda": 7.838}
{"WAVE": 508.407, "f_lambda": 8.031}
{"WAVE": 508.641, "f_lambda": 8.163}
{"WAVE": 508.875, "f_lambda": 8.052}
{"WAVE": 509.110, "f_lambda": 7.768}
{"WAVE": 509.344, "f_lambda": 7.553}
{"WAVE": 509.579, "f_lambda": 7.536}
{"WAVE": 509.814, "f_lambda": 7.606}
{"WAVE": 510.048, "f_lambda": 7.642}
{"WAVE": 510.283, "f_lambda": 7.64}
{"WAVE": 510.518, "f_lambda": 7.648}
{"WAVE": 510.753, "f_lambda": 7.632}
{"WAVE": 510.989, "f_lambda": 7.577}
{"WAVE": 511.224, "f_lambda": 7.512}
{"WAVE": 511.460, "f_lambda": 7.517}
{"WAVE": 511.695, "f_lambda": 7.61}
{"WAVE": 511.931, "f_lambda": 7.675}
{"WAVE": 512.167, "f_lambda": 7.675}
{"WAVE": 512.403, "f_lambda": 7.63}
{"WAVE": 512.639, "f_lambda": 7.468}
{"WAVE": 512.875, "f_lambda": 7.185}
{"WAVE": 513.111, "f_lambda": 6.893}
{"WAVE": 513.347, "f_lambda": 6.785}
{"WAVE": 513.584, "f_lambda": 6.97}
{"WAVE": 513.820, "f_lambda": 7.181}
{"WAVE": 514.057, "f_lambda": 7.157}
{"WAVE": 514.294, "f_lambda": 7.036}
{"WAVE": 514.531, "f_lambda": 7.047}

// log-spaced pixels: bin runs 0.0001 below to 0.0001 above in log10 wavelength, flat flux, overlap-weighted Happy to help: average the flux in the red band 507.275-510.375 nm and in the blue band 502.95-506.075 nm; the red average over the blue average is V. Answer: 1.04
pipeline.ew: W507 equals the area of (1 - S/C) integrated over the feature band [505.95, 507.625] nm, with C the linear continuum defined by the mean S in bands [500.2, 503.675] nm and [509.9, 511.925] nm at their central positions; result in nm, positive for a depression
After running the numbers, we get -0.03 nm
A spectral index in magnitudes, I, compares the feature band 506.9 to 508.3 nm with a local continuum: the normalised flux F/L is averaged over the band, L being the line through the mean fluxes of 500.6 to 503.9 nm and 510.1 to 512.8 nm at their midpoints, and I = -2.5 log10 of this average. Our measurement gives -0.02 mag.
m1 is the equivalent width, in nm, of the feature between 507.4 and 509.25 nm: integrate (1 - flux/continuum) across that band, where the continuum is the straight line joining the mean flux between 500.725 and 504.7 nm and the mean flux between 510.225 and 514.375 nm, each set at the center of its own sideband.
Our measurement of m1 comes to -0.10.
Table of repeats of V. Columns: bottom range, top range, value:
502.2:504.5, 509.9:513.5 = 1.00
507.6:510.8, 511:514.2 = 0.95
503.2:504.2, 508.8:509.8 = 1.05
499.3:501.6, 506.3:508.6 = 1.04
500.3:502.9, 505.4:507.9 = 0.99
